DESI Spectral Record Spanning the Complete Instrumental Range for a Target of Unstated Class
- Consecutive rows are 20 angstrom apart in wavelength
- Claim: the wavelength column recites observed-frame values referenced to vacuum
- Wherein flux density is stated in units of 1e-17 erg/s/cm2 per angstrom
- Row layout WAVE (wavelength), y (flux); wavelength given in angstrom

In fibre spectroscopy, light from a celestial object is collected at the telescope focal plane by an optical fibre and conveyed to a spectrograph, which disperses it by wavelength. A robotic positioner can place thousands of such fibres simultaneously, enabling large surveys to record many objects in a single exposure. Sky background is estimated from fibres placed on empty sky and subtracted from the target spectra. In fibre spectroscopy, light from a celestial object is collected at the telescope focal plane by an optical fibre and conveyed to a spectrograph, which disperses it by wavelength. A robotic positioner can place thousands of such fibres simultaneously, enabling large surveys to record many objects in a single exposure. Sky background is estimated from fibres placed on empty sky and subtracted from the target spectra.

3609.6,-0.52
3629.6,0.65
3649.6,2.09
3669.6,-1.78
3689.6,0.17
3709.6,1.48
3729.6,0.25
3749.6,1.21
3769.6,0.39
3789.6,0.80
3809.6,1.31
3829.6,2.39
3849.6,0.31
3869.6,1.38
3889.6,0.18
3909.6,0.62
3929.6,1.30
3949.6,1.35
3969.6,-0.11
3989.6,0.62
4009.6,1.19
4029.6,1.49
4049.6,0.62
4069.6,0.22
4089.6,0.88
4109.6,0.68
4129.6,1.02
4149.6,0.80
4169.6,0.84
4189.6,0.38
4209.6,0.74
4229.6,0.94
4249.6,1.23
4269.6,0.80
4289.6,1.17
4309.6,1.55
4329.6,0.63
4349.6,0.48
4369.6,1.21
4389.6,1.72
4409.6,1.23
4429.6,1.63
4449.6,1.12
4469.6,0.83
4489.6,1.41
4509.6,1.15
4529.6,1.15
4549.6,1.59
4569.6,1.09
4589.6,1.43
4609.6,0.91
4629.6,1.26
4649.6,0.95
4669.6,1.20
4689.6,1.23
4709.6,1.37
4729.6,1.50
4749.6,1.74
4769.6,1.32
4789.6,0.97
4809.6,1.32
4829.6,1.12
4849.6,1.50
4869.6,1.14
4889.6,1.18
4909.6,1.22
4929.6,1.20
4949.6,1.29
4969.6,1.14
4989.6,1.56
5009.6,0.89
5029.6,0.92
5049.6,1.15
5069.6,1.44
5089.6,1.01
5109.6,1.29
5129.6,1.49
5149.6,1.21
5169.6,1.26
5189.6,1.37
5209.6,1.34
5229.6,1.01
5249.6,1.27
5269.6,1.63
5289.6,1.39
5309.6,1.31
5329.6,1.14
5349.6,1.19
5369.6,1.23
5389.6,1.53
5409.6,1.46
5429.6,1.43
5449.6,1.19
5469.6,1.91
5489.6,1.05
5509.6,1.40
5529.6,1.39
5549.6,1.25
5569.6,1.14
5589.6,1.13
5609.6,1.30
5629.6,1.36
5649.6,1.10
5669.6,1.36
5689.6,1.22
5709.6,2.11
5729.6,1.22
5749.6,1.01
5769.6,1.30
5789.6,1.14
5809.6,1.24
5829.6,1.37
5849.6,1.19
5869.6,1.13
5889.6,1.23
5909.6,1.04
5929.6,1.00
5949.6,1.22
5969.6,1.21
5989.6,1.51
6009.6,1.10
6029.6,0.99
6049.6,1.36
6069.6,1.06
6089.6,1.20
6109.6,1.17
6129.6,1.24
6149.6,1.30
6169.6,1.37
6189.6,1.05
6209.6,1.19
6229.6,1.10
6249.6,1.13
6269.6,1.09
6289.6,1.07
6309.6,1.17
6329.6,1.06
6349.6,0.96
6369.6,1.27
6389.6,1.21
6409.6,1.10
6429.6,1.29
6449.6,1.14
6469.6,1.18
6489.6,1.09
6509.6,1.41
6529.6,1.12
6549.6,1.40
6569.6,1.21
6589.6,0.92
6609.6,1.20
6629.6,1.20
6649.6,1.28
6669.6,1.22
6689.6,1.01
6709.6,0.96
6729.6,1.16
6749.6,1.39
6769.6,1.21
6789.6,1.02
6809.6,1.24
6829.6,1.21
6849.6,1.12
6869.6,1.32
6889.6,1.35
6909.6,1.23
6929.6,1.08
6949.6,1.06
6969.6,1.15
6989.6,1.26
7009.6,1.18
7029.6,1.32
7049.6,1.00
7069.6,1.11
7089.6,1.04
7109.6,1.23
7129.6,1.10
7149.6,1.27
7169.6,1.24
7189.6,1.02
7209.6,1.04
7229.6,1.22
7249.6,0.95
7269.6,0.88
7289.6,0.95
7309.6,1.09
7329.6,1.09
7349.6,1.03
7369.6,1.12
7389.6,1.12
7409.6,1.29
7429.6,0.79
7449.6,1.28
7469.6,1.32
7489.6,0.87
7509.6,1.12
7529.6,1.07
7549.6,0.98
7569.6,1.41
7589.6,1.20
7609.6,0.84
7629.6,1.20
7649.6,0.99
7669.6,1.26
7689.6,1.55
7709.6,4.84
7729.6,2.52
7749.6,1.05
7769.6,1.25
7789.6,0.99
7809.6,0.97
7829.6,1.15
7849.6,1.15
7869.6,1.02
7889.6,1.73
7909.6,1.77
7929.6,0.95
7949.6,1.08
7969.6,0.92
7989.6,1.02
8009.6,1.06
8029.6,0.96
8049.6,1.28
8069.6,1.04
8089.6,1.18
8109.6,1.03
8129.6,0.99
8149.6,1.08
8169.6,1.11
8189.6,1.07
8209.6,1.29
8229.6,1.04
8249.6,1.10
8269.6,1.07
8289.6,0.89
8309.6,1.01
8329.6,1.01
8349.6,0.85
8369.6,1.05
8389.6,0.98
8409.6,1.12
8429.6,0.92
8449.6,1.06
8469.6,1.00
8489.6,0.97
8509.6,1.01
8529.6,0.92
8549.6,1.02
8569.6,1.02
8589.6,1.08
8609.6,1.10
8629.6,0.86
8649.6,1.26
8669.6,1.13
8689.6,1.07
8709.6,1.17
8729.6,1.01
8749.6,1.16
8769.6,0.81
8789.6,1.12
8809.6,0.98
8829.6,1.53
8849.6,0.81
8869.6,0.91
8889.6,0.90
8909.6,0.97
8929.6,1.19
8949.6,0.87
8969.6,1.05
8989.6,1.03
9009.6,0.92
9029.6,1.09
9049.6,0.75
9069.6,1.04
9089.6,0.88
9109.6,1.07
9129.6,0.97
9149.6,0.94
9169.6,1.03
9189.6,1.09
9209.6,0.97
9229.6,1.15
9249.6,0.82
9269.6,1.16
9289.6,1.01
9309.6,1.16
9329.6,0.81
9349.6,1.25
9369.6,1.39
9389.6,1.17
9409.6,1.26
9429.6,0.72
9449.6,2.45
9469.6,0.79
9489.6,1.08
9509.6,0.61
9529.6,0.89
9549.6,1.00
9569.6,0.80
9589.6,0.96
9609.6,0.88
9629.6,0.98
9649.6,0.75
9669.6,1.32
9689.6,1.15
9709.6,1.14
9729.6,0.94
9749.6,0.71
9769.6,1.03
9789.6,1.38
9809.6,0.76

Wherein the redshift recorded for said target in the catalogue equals 0.174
